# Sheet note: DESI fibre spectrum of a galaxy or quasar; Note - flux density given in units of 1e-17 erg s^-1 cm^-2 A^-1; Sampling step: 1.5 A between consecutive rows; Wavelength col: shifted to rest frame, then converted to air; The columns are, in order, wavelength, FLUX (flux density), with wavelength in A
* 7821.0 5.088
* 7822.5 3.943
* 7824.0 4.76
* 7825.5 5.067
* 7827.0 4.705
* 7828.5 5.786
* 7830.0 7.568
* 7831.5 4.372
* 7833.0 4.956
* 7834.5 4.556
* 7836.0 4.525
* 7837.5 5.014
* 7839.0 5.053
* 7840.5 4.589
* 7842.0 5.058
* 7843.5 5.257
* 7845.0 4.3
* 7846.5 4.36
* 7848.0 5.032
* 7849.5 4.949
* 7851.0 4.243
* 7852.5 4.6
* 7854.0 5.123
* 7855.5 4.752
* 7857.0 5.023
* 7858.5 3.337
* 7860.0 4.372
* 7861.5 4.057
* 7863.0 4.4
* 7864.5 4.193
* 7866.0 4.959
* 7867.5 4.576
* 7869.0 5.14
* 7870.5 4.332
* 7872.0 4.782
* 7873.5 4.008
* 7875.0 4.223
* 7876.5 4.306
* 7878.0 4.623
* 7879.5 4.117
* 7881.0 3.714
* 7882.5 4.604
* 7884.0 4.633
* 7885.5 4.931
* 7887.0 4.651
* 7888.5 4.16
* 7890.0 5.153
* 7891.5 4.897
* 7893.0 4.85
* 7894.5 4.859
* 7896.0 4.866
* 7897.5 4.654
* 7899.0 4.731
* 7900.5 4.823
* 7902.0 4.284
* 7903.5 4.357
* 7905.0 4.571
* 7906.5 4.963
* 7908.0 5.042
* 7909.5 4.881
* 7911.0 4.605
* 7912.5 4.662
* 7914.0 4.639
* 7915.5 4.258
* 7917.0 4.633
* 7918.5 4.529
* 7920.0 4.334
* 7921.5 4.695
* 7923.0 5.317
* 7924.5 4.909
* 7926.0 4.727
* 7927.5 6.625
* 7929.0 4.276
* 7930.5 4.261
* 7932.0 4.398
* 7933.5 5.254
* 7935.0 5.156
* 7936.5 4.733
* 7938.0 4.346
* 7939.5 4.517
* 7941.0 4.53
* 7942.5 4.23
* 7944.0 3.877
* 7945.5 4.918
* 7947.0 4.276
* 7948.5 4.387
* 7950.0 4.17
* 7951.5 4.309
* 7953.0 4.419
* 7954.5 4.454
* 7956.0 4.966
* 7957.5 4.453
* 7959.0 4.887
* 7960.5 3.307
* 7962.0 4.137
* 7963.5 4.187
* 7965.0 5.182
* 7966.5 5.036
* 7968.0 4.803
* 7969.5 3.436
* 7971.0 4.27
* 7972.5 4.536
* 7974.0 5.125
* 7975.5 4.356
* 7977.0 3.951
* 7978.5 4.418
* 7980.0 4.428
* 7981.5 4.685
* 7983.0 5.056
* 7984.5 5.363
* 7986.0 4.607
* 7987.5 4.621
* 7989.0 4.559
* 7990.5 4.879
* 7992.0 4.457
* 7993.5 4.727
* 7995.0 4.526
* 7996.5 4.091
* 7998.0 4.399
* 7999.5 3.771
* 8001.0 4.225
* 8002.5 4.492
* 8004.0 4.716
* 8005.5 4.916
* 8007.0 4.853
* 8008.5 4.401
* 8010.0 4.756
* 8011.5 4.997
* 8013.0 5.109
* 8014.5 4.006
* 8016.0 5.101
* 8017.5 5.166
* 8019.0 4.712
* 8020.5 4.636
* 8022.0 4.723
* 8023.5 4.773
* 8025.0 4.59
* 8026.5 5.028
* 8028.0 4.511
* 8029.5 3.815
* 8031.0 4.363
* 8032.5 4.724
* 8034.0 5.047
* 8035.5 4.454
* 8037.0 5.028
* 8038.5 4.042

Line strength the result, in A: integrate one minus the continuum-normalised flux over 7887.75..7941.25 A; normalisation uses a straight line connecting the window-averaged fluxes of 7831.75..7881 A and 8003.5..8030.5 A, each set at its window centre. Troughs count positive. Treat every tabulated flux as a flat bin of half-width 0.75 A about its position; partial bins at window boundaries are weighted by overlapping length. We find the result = -1.35 A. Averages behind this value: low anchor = 4.57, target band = 4.74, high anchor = 4.71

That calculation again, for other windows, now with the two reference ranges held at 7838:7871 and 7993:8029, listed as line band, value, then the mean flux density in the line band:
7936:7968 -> 1.2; 4.45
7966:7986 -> 0.3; 4.57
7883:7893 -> -0.2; 4.74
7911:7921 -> 0.2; 4.52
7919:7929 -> -0.9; 5.02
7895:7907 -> -0.1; 4.65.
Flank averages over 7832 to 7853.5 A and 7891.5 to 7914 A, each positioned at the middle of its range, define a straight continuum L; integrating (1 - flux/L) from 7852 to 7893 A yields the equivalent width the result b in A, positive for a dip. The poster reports 1.96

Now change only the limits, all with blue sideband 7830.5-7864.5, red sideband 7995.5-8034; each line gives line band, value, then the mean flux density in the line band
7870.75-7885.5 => 0.9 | 4.36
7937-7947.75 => 0.5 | 4.39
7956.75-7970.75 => 0.7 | 4.38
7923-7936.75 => -1.0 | 4.95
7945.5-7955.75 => 0.5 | 4.41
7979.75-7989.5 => -0.4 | 4.78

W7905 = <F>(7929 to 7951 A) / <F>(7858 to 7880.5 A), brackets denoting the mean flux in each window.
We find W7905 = 1.0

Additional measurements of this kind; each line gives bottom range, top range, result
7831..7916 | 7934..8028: 0.99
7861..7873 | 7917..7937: 1.07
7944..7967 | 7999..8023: 1.05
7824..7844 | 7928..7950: 0.89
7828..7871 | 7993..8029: 0.97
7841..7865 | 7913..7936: 1.05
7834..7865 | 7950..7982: 0.96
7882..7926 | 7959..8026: 0.97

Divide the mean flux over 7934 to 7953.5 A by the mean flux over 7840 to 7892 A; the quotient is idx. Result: 1.0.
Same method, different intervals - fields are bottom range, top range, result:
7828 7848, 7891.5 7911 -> 0.94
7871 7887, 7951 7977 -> 1.01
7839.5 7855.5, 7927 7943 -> 1.00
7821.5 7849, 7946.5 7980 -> 0.89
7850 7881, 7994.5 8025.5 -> 1.04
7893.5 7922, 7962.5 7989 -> 0.99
